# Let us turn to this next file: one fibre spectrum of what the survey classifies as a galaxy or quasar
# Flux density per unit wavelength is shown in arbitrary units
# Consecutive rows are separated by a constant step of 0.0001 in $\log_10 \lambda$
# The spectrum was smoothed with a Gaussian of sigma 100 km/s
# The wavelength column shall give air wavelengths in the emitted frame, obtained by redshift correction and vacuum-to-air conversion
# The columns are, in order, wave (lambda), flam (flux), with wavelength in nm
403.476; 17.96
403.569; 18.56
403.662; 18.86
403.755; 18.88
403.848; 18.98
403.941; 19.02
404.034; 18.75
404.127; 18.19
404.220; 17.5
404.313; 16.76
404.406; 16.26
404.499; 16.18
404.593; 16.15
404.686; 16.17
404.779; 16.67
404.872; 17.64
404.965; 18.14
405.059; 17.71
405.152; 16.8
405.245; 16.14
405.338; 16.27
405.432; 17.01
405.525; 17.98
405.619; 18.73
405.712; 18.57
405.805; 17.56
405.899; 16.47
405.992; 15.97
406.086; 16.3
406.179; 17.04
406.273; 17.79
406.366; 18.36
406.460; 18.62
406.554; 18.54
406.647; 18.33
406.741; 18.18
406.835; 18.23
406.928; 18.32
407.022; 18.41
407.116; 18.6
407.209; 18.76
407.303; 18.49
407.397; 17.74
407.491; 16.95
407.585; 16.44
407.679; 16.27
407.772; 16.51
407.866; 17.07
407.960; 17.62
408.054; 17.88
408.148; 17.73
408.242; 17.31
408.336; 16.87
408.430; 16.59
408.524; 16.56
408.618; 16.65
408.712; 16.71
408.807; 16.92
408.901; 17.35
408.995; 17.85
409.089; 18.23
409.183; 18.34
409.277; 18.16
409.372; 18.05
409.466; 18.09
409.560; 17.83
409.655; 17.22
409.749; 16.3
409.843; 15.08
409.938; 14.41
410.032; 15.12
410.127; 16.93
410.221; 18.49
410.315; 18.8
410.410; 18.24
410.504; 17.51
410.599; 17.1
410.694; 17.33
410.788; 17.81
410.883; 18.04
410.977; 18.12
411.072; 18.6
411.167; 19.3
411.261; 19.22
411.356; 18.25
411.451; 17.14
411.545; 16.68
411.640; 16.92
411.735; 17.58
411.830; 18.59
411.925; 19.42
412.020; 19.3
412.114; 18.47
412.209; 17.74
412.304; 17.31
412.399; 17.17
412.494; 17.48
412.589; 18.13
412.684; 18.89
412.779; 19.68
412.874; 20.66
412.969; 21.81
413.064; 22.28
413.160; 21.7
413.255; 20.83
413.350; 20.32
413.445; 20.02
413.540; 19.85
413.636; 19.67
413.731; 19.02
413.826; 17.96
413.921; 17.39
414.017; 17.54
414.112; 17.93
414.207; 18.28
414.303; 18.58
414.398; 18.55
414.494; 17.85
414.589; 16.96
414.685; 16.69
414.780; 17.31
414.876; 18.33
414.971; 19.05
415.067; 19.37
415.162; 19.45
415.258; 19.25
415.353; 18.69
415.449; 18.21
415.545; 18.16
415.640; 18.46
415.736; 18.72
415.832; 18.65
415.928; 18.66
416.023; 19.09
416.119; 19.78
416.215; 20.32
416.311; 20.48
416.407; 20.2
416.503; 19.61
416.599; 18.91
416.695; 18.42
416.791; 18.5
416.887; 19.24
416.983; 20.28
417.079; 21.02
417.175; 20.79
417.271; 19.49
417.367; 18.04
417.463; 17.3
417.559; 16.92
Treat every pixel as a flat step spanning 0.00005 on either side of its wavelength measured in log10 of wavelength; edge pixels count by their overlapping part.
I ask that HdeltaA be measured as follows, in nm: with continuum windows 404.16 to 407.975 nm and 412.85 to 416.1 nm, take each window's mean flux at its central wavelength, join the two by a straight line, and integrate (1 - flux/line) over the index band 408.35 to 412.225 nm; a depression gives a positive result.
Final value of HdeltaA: 0.13 nm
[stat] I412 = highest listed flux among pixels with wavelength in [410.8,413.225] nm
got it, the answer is 22.28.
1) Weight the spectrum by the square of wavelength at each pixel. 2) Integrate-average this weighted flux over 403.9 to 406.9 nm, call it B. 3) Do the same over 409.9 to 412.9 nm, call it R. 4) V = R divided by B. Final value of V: 1.06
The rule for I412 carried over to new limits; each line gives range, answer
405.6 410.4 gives 18.8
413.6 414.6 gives 19.67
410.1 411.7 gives 19.3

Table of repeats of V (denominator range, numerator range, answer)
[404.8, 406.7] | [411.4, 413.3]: 1.12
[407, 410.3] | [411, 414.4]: 1.11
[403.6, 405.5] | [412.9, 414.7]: 1.15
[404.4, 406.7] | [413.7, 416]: 1.11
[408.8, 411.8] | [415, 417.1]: 1.13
